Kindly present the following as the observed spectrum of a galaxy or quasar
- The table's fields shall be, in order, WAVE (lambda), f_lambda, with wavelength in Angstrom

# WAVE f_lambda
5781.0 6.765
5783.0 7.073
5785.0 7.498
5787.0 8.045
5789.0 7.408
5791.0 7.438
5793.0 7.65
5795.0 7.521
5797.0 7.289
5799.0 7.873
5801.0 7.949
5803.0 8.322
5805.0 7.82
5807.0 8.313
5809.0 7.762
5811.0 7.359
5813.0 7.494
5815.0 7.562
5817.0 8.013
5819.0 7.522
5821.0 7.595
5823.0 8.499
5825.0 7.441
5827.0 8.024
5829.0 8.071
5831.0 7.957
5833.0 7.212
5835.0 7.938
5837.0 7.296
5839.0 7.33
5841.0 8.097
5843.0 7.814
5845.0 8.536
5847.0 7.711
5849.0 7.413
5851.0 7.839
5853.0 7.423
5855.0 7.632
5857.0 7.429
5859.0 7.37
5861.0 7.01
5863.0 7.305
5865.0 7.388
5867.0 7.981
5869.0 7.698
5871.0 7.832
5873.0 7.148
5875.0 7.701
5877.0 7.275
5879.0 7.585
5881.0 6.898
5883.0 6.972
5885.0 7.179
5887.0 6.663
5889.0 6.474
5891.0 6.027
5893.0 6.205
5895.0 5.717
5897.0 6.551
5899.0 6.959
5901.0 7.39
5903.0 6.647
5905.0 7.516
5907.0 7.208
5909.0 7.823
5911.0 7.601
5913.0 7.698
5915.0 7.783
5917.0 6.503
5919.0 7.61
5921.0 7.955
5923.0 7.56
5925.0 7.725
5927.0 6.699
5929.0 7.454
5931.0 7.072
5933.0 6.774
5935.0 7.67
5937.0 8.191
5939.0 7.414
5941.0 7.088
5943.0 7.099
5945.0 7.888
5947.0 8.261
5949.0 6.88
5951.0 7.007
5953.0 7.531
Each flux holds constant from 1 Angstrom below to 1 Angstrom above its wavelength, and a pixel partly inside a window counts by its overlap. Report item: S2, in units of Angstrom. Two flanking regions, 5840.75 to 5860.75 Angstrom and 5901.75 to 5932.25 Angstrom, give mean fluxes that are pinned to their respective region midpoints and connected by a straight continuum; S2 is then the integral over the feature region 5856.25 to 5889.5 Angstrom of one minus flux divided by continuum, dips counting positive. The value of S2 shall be 1.3 Angstrom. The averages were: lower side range 7.69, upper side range 7.39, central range 7.3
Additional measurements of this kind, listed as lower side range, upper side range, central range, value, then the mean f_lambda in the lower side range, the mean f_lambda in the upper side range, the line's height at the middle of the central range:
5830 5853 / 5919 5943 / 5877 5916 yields 2.7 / 7.73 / 7.41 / 7.53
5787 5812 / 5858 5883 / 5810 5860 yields -0.8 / 7.74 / 7.41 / 7.58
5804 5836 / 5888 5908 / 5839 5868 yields -1.3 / 7.79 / 6.67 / 7.31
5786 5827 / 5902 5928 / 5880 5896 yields 2.1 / 7.75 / 7.41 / 7.49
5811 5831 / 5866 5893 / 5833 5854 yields -0.5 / 7.79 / 7.15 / 7.54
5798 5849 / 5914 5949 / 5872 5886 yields 0.7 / 7.81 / 7.44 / 7.62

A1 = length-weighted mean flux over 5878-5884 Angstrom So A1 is 7.15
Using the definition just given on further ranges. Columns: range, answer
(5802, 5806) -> 8.07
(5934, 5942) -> 7.59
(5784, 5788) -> 7.77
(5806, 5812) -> 7.81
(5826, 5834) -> 7.82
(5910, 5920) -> 7.44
